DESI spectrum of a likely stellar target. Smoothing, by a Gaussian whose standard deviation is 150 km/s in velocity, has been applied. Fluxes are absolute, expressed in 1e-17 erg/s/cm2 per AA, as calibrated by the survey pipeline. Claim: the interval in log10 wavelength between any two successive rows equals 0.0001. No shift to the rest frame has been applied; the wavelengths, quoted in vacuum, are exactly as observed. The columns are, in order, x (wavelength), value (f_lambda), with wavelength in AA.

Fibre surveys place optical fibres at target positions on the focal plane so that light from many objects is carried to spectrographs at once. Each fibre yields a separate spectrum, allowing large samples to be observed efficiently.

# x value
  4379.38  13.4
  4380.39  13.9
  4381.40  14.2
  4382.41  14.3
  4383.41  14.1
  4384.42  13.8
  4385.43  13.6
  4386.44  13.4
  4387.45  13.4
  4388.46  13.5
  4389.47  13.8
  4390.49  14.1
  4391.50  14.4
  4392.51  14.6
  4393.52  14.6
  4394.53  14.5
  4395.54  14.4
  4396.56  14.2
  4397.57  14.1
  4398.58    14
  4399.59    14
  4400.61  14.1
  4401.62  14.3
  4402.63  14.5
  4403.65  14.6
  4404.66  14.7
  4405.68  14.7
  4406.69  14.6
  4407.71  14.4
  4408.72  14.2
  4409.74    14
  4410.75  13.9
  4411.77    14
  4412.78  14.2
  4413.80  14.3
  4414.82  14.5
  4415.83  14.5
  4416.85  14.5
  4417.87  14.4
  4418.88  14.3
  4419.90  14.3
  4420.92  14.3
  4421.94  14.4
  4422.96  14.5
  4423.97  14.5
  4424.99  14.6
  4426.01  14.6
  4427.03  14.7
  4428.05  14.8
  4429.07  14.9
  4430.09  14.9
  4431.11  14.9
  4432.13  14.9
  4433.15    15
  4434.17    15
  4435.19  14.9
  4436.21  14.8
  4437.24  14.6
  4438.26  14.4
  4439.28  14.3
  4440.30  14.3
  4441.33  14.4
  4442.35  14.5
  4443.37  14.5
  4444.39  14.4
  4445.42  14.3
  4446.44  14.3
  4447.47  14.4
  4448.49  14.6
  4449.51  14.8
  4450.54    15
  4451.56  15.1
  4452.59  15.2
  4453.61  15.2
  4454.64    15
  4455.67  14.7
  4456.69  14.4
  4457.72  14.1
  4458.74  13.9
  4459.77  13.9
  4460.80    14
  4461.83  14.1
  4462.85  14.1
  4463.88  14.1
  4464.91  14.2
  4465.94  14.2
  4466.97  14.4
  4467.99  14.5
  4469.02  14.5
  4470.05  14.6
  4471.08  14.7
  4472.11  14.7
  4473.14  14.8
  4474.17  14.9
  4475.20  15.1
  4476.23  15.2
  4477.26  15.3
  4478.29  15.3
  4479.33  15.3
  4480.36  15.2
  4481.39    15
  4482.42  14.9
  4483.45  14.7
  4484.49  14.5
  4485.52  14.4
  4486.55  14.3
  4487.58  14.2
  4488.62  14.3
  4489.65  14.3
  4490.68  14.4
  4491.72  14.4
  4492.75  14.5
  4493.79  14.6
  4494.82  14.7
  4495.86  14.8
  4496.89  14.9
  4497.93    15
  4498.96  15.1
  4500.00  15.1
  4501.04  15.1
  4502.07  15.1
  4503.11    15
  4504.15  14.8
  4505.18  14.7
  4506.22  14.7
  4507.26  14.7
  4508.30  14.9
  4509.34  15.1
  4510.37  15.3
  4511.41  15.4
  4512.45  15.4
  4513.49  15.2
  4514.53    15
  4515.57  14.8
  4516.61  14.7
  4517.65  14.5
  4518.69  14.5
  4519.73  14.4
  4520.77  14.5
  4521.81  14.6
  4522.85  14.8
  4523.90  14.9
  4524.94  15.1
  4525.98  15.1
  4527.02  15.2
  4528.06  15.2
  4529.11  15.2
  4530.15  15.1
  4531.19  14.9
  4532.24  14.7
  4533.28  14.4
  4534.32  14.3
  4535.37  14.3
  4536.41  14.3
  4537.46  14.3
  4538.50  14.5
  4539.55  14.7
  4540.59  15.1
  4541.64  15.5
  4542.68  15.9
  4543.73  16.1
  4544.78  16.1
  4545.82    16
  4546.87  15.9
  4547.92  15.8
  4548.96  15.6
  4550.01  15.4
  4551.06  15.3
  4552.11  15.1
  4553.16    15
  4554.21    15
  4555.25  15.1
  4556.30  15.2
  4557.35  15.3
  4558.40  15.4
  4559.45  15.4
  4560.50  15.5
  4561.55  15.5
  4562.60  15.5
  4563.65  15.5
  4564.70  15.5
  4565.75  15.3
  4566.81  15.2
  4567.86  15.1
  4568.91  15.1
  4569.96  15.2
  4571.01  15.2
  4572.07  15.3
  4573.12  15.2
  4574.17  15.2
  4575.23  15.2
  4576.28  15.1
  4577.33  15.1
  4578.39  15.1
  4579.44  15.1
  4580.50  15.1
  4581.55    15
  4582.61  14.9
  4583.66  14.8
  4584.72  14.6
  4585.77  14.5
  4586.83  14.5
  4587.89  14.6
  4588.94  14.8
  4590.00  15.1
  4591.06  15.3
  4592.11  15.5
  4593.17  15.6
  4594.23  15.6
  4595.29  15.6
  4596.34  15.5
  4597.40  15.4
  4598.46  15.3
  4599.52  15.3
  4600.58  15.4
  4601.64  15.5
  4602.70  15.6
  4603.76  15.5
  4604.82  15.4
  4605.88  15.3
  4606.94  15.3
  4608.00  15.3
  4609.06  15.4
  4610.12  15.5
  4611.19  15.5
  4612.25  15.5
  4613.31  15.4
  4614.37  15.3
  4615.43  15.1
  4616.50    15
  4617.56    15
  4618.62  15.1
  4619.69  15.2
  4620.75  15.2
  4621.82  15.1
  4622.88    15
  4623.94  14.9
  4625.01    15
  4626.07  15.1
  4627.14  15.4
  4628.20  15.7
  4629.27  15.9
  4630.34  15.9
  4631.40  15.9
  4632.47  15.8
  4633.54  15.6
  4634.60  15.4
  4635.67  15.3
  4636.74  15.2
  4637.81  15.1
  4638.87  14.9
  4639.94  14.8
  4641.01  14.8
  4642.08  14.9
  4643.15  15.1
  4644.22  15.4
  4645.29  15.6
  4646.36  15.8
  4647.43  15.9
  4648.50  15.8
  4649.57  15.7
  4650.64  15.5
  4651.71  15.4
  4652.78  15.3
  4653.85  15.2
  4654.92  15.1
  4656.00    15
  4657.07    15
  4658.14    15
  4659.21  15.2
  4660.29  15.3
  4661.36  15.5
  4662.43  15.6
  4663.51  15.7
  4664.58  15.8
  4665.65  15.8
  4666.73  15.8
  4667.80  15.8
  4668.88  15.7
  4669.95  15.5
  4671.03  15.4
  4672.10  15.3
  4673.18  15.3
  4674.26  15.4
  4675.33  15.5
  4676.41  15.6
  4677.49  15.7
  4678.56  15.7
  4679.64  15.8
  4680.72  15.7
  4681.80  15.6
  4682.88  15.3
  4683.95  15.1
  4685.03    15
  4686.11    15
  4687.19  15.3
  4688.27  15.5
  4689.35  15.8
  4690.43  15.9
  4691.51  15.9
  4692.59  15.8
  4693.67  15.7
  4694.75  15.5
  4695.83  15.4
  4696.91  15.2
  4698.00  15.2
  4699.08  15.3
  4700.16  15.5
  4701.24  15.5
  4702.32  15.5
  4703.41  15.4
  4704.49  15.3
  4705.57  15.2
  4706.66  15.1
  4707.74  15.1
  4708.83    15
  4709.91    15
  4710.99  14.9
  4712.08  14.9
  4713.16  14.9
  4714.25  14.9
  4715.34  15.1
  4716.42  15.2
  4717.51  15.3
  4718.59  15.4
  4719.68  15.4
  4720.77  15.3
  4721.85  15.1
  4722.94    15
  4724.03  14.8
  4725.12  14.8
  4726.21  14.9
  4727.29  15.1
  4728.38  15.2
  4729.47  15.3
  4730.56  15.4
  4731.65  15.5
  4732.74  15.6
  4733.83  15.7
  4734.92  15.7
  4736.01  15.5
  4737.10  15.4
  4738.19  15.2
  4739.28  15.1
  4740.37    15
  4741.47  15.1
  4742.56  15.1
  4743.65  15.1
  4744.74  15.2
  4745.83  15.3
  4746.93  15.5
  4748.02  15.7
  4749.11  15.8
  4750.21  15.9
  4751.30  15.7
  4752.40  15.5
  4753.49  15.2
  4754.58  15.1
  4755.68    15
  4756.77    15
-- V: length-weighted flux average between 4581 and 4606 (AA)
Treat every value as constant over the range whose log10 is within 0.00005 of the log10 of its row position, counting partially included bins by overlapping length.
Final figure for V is 15.2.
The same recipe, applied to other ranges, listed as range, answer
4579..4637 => 15.3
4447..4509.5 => 14.7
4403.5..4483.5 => 14.6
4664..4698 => 15.5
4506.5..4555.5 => 15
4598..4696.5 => 15.4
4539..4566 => 15.5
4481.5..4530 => 14.8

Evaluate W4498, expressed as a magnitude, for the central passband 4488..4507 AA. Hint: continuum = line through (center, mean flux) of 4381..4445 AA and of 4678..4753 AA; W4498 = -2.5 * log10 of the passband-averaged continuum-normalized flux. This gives -0.01 mag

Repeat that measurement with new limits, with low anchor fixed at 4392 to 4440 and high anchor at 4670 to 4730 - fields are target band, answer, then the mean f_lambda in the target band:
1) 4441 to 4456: -0.01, 14.7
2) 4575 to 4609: -0.01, 15.2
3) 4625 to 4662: -0.02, 15.4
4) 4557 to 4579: -0.03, 15.3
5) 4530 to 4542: 0.01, 14.6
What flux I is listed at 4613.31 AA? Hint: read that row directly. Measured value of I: 15.4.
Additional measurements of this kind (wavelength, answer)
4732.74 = 15.6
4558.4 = 15.4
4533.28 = 14.4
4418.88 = 14.3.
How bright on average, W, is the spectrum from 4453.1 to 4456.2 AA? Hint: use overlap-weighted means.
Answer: 15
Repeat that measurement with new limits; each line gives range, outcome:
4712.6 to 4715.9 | 15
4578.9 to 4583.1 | 15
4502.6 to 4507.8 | 14.8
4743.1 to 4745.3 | 15.2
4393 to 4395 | 14.6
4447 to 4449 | 14.5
